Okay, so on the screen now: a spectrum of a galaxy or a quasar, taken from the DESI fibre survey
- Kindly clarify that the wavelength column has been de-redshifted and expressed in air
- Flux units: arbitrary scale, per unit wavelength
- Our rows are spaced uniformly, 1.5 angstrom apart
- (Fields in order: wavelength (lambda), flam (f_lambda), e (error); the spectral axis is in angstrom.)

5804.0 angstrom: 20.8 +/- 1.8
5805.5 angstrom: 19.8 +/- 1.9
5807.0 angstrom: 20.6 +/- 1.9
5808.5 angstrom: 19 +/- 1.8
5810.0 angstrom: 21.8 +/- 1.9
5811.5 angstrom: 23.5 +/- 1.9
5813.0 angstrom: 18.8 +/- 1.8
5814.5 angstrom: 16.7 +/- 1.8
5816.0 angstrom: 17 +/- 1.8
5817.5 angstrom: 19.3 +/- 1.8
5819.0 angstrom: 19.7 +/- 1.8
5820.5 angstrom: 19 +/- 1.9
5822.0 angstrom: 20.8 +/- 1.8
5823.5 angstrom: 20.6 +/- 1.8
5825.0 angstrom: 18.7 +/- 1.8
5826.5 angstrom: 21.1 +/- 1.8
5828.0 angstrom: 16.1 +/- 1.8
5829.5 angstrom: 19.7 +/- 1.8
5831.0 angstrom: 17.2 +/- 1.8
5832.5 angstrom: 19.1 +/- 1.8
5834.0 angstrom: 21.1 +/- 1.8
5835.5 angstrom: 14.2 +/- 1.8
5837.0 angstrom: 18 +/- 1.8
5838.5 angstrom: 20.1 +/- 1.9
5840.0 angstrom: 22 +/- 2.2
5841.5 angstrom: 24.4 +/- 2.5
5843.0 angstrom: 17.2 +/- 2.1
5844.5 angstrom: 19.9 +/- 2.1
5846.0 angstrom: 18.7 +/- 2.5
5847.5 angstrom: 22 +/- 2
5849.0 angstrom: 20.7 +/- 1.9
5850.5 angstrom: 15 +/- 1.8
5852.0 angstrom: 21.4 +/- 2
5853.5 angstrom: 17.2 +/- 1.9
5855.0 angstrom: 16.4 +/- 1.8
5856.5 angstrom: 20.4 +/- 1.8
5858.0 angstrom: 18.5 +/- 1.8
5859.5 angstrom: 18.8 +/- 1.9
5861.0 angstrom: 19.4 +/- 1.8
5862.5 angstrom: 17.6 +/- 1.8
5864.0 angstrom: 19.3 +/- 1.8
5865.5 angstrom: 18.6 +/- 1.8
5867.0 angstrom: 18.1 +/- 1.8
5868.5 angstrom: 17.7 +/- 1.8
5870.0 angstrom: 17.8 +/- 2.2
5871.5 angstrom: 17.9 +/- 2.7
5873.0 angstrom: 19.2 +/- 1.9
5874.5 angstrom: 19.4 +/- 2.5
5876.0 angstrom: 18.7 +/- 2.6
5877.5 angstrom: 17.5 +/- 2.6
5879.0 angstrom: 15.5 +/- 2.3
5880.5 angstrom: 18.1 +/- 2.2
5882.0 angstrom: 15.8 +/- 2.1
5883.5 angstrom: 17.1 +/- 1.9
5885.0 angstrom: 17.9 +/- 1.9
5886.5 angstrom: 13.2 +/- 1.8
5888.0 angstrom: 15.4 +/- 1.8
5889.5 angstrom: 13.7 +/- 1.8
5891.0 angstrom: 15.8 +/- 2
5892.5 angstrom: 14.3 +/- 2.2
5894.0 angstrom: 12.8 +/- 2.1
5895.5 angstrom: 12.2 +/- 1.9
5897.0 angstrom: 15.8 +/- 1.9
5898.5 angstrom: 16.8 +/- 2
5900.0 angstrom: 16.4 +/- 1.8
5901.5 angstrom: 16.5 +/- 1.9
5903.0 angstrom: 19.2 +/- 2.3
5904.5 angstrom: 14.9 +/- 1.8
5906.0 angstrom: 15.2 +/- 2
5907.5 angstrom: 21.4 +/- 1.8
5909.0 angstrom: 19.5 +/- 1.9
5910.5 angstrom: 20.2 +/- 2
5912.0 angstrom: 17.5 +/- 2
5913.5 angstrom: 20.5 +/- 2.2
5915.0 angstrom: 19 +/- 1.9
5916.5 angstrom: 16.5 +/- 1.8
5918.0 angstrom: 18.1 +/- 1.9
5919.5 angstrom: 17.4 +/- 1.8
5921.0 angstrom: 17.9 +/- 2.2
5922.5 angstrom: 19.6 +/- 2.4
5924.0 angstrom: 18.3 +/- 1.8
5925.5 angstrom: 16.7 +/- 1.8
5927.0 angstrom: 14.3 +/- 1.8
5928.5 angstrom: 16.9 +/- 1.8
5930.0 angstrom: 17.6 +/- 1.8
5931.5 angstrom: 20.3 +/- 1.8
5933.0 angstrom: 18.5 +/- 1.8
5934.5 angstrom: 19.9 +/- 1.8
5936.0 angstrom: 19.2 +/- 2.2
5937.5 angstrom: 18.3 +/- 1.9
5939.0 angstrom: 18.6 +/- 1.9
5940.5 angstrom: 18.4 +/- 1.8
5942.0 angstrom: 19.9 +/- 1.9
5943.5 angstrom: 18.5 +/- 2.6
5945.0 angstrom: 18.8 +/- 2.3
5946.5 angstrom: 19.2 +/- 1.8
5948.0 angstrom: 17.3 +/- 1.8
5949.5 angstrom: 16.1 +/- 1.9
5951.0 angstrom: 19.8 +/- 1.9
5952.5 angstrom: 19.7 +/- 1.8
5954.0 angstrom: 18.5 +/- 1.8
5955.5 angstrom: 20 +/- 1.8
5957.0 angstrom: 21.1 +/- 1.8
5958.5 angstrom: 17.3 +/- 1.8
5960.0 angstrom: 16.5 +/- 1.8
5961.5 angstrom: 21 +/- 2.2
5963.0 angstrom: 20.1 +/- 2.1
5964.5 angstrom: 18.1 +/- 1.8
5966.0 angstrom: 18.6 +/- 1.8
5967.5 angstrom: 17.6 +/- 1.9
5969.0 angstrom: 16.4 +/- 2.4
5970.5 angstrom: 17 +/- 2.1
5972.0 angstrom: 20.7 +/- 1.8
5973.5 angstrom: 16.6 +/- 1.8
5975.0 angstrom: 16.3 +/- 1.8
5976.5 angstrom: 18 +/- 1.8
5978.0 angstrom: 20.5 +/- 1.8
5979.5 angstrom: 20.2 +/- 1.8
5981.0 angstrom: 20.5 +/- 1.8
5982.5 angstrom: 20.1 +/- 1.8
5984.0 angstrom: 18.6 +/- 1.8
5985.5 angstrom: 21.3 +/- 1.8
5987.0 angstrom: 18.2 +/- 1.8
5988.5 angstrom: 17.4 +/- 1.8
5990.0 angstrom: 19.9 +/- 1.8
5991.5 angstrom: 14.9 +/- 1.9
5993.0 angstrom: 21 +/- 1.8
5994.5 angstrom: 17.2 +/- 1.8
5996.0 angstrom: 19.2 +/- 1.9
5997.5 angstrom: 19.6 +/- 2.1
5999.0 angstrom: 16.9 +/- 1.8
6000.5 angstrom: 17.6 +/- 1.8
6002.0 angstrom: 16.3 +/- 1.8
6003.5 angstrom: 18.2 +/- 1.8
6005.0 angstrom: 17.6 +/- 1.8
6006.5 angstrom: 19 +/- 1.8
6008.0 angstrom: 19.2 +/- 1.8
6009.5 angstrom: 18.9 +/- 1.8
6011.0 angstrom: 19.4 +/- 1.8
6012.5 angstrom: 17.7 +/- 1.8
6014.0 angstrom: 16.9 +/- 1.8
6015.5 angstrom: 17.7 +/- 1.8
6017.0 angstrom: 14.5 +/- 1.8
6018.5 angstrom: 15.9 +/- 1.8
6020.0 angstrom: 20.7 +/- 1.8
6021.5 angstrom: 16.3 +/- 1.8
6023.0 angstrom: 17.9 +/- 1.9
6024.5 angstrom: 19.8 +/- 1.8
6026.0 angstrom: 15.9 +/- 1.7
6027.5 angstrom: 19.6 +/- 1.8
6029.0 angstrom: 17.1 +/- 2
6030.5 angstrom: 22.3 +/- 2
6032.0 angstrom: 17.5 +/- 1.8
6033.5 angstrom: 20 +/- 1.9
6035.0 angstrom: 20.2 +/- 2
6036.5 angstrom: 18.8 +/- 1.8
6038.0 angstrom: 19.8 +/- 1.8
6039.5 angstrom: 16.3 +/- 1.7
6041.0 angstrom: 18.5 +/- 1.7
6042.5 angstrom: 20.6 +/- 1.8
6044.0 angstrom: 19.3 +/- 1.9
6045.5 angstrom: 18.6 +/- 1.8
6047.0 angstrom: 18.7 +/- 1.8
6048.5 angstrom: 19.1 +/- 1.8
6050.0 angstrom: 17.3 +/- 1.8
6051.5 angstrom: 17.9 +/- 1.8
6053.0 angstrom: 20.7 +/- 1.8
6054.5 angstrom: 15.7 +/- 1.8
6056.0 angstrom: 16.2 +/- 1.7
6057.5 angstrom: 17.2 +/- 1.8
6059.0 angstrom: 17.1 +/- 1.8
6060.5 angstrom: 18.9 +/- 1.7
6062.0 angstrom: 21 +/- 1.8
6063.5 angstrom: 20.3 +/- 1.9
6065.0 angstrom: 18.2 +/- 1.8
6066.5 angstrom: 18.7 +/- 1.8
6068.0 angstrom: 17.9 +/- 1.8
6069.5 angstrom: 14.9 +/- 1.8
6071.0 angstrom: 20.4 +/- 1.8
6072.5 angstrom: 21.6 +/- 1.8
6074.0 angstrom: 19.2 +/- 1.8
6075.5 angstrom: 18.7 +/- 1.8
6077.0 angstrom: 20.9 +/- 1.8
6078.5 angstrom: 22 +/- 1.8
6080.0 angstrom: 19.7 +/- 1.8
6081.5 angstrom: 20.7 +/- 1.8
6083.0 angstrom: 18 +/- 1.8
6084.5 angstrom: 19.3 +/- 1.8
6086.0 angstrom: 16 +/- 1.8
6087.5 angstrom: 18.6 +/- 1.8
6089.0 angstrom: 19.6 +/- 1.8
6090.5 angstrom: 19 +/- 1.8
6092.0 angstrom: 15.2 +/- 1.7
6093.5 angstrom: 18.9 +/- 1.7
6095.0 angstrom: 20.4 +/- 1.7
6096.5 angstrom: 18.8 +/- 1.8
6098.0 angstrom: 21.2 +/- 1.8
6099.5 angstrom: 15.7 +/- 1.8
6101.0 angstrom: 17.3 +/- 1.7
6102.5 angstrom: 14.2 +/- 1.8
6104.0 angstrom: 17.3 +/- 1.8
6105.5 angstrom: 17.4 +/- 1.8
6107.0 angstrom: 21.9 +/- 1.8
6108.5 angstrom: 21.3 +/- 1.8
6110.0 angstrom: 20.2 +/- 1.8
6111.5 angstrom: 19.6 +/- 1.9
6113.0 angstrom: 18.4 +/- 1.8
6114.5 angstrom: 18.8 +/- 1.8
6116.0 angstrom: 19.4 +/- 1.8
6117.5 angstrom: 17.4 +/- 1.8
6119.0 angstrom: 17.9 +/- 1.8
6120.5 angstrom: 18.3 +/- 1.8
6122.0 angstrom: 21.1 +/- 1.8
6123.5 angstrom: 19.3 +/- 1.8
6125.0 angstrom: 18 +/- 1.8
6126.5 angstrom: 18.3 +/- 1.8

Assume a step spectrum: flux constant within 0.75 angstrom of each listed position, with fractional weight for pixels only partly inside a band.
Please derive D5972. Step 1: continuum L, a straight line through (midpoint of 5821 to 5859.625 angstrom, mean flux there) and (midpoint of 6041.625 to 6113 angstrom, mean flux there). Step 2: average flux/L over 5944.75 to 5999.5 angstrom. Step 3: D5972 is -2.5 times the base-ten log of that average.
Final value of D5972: 0.02 mag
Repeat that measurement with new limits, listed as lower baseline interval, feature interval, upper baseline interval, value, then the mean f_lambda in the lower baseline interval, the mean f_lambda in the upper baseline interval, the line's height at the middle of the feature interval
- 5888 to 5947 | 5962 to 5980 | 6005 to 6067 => -0.03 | 17.5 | 18.4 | 17.9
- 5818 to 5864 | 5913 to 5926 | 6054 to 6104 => 0.04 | 19.2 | 18.5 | 19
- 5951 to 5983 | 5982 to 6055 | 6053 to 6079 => 0.02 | 18.8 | 18.8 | 18.8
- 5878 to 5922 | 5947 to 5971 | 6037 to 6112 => -0.06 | 16.7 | 18.7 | 17.4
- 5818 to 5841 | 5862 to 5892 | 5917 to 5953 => 0.10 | 19.2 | 18.3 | 18.8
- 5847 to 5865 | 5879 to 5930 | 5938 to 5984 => 0.12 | 18.8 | 18.7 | 18.8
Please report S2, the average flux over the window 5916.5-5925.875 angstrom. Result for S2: 17.9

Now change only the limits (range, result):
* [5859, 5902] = 16.8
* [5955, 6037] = 18.5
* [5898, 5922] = 18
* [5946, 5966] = 18.8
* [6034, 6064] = 18.6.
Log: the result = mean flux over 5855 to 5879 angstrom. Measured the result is 18.4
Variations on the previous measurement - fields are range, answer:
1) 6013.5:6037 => 18.2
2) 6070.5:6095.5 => 19.3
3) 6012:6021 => 17.2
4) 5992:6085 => 18.6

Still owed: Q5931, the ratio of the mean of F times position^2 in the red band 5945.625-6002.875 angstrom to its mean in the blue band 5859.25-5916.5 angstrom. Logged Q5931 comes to 1.1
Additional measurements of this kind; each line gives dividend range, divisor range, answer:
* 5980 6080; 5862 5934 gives 1.12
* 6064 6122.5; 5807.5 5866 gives 1.07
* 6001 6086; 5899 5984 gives 1.04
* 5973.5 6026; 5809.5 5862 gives 1.00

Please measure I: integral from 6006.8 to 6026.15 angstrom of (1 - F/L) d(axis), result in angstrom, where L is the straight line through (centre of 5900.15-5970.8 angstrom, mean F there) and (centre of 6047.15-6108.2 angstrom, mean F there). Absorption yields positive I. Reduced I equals 0.7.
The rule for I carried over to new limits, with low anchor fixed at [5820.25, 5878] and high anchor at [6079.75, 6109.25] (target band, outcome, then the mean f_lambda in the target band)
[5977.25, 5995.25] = -0.4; 19.1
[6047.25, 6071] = 0.5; 18.2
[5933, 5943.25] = -0.1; 19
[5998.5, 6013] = 0.4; 18.1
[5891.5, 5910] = 2.5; 16.3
